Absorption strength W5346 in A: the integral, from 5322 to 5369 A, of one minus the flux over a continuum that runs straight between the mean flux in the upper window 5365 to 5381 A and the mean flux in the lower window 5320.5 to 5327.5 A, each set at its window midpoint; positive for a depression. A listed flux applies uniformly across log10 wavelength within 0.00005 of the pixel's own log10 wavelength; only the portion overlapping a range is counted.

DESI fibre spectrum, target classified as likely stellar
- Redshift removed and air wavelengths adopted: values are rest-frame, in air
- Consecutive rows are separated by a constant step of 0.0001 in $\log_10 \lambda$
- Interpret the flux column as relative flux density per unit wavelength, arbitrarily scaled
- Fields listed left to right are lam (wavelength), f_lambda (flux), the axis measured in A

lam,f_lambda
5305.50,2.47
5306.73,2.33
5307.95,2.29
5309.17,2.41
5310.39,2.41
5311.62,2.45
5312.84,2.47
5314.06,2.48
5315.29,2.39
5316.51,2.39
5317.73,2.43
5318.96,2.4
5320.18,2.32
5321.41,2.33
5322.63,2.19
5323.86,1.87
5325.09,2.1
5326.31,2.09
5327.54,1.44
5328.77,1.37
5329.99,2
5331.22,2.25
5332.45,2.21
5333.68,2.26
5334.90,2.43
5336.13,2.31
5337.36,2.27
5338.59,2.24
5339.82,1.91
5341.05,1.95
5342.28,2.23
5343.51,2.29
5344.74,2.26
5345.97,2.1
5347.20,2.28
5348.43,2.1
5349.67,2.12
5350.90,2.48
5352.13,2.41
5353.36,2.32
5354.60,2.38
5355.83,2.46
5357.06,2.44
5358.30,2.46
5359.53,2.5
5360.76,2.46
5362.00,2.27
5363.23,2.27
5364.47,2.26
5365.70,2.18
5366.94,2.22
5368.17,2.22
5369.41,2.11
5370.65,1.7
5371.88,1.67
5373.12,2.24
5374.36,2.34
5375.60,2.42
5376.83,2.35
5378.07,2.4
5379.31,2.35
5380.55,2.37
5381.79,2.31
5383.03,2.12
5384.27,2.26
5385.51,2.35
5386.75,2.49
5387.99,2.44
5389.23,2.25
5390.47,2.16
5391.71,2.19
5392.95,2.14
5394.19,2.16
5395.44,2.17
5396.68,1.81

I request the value -1.6 A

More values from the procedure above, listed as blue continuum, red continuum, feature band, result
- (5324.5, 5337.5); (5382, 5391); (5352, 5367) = -1.2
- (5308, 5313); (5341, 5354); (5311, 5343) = 2.1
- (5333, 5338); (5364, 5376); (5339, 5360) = -0.3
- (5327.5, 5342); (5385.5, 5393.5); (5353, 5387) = -1.0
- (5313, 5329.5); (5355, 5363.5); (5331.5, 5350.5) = 0.7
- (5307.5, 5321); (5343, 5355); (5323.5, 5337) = 1.8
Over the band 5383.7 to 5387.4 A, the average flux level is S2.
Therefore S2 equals 2.37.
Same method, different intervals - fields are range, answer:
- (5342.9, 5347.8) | 2.23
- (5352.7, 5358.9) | 2.41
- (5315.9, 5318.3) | 2.42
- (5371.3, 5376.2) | 2.17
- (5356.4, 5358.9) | 2.45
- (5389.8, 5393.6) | 2.17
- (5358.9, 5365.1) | 2.35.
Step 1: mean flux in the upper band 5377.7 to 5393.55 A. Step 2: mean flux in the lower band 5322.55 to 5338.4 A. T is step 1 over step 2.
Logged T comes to 1.1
